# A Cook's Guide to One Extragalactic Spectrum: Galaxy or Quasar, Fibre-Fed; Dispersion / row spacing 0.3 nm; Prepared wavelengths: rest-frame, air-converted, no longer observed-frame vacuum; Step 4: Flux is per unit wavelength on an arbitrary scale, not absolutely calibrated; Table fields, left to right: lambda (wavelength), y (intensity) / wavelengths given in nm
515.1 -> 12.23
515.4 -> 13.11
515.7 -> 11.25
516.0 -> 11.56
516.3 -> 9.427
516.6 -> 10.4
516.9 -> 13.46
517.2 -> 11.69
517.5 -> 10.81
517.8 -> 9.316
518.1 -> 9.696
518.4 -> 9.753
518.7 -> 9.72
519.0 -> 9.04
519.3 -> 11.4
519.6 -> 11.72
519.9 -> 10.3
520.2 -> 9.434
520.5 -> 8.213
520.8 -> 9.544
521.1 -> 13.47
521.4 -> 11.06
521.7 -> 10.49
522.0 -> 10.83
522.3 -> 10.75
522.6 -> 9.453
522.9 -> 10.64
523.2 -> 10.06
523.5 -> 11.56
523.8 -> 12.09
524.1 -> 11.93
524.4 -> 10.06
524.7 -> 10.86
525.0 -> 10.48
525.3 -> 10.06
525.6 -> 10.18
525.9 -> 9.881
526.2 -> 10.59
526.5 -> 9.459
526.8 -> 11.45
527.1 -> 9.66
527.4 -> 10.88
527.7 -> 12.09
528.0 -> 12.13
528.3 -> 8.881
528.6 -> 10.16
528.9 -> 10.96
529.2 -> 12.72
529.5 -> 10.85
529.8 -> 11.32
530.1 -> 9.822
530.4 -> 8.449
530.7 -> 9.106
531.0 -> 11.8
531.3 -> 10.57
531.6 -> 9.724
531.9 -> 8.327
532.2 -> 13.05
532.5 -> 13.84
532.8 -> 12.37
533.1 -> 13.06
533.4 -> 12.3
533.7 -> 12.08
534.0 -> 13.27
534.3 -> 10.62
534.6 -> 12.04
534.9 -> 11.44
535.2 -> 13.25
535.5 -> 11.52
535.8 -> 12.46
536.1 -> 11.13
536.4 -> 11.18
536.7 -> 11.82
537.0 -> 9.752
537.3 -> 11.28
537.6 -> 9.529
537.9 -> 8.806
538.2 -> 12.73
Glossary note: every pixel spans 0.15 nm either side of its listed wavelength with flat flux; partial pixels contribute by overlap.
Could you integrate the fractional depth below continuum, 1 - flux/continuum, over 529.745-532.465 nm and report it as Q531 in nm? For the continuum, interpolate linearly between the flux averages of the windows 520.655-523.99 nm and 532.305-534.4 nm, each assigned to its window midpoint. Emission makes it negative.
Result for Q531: 0.42 nm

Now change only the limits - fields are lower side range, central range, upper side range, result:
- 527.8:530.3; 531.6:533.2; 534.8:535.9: -0.04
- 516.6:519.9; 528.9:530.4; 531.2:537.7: 0.06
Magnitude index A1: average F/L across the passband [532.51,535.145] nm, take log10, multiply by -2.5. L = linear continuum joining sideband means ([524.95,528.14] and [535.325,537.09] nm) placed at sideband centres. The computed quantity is -0.10 mag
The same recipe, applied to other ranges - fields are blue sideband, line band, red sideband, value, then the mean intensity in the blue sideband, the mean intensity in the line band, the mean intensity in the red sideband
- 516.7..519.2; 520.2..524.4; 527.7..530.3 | -0.01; 10.5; 10.7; 10.9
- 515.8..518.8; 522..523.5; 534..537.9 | 0.04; 10.6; 10.4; 11.3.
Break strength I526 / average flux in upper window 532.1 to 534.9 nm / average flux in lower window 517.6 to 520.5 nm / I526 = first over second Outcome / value 1.2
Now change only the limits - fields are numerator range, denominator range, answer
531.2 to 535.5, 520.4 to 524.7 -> 1.10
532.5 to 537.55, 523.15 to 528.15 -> 1.10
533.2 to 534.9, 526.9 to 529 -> 1.13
